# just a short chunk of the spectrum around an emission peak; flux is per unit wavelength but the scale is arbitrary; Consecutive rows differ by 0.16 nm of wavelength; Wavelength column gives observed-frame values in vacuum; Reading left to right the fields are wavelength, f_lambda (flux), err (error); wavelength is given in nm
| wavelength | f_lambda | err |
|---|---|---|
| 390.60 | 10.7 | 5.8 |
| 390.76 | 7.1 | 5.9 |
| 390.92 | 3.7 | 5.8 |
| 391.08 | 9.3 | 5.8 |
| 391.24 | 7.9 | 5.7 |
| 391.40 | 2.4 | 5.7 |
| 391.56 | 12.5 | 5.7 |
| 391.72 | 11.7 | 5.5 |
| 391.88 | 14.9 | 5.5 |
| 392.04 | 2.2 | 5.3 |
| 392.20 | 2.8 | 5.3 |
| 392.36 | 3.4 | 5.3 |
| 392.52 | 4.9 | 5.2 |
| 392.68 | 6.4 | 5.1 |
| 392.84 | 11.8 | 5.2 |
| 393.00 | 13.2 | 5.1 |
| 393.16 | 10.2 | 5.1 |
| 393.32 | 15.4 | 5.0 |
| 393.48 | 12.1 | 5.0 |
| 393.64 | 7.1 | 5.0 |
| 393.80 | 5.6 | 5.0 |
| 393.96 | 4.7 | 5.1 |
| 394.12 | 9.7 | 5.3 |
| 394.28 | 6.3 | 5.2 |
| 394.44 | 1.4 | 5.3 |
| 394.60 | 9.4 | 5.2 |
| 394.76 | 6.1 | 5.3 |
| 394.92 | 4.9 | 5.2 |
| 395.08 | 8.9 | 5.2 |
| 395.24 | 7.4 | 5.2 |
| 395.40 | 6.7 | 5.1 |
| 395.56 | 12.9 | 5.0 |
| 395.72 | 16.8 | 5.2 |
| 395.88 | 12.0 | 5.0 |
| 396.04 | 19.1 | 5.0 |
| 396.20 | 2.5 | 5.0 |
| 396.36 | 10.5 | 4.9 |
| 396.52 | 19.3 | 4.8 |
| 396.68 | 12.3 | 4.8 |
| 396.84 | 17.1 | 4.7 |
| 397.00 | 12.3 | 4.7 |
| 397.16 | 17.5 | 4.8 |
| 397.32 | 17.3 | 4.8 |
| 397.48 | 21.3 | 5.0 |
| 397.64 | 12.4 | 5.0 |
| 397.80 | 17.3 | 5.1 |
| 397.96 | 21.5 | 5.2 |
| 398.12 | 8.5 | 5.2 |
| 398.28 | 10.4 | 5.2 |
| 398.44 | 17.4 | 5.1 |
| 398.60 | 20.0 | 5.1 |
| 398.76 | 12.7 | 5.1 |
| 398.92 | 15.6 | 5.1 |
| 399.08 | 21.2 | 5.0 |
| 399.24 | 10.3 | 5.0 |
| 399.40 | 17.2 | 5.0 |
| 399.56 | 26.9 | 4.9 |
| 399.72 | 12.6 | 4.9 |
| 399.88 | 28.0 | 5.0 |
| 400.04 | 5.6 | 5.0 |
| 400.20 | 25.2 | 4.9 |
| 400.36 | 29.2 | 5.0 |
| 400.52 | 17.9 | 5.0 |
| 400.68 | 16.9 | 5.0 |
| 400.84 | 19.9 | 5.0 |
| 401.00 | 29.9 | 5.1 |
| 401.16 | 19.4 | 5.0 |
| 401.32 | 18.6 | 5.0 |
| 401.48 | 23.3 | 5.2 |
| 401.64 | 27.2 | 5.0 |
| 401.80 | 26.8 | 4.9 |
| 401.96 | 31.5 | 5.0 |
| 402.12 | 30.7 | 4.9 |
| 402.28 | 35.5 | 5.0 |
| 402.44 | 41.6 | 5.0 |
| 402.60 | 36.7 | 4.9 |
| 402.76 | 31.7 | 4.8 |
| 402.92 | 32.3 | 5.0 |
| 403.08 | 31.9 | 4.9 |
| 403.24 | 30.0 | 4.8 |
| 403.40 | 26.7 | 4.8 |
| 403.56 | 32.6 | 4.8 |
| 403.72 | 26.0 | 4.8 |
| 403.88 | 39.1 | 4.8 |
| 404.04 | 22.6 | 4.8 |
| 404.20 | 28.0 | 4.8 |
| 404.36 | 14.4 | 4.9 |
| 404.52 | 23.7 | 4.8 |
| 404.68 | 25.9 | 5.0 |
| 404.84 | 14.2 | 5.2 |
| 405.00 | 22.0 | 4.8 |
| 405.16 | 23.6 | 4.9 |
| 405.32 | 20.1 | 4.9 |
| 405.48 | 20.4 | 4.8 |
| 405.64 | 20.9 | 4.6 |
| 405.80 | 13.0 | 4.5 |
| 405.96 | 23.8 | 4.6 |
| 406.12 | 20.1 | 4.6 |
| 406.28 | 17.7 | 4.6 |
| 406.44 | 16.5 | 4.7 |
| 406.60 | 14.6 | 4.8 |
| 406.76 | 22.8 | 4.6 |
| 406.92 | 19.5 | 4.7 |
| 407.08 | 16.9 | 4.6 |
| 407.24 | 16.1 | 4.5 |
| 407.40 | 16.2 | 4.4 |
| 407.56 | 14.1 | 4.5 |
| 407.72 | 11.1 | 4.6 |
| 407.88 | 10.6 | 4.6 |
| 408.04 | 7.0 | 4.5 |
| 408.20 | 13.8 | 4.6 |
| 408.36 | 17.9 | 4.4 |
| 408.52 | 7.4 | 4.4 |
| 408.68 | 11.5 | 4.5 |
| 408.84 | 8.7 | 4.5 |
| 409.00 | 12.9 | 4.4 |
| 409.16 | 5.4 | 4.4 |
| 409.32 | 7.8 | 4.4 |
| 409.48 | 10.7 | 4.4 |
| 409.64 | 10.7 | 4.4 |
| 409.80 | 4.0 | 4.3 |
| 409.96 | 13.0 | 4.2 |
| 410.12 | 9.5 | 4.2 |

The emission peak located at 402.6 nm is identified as C IV 1549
